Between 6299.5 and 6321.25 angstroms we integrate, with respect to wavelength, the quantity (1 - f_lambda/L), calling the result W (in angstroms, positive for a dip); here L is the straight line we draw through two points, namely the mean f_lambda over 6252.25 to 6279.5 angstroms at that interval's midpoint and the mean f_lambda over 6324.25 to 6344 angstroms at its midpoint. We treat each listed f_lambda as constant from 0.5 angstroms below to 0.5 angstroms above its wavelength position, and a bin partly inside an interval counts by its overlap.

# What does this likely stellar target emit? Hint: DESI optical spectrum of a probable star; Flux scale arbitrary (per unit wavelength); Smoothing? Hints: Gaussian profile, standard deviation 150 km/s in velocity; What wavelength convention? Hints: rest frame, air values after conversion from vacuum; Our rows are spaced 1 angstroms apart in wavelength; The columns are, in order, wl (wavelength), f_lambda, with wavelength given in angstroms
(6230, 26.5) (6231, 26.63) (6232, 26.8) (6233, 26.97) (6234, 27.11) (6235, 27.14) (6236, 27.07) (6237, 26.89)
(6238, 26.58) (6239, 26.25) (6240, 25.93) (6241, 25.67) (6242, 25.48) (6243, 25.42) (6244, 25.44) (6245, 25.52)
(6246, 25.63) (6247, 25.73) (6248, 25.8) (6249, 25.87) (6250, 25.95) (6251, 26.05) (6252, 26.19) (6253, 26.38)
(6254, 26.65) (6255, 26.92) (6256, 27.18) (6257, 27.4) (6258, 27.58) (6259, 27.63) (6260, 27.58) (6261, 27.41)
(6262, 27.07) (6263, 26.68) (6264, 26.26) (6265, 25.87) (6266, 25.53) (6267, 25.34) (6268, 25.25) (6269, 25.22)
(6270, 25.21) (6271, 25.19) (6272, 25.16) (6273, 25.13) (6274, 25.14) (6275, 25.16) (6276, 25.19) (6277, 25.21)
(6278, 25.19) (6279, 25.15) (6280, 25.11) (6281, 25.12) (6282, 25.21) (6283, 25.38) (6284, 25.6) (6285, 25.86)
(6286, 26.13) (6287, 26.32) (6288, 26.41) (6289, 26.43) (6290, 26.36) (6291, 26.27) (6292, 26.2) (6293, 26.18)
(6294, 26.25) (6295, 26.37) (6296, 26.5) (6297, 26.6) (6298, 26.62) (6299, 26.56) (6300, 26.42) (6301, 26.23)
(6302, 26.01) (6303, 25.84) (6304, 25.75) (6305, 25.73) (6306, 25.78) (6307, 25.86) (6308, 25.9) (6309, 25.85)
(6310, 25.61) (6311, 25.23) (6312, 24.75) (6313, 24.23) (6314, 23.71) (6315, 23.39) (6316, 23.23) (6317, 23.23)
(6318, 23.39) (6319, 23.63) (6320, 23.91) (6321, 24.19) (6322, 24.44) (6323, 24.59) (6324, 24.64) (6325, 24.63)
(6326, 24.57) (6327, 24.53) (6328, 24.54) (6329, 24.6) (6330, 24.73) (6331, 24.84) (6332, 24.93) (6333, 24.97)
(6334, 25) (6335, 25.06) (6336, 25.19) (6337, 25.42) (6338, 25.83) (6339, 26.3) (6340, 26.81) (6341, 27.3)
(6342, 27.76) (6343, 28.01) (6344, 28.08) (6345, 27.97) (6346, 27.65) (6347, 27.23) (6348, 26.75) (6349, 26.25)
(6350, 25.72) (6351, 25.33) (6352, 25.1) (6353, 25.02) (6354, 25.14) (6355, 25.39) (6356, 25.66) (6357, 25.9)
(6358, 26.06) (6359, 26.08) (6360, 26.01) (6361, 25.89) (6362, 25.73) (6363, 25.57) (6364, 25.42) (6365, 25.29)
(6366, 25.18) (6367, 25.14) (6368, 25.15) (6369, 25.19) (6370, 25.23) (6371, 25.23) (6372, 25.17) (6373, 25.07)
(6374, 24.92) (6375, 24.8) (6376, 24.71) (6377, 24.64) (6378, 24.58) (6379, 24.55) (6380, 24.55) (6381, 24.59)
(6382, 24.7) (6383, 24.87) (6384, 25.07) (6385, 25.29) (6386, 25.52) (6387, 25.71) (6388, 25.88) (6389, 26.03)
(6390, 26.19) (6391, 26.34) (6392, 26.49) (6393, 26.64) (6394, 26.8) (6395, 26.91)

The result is 0.71 angstroms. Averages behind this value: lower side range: 26.1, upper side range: 25.6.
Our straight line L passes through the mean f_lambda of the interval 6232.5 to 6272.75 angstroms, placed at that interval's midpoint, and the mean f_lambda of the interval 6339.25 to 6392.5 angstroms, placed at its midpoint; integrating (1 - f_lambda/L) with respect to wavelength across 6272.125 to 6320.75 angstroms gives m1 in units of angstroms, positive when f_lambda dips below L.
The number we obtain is 1.1 angstroms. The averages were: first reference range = 26.2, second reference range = 25.7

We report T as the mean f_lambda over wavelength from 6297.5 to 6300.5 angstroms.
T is 26.5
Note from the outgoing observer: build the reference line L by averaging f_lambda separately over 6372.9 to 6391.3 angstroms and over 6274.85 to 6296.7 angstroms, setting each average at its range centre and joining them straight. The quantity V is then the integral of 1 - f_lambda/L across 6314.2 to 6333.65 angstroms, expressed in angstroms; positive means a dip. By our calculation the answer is 1.0 angstroms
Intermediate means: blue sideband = 25.8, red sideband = 25.1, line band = 24.3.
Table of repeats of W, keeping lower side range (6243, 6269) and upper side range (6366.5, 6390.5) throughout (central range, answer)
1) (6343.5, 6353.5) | -0.4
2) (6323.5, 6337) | 0.4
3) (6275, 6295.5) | 0.2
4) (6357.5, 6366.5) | -0.1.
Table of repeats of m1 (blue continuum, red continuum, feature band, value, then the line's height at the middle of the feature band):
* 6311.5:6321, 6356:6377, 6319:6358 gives -1.82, 24.5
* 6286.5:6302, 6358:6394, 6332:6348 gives -0.44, 25.8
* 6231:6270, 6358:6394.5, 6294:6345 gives 0.88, 25.8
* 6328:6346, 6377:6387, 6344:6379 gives -0.26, 25.4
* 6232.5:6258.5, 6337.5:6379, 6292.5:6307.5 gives -0.05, 26.1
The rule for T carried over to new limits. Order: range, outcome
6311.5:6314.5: 24.2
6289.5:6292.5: 26.3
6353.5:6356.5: 25.4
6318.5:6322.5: 24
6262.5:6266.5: 26.1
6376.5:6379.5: 24.6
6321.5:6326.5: 24.6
